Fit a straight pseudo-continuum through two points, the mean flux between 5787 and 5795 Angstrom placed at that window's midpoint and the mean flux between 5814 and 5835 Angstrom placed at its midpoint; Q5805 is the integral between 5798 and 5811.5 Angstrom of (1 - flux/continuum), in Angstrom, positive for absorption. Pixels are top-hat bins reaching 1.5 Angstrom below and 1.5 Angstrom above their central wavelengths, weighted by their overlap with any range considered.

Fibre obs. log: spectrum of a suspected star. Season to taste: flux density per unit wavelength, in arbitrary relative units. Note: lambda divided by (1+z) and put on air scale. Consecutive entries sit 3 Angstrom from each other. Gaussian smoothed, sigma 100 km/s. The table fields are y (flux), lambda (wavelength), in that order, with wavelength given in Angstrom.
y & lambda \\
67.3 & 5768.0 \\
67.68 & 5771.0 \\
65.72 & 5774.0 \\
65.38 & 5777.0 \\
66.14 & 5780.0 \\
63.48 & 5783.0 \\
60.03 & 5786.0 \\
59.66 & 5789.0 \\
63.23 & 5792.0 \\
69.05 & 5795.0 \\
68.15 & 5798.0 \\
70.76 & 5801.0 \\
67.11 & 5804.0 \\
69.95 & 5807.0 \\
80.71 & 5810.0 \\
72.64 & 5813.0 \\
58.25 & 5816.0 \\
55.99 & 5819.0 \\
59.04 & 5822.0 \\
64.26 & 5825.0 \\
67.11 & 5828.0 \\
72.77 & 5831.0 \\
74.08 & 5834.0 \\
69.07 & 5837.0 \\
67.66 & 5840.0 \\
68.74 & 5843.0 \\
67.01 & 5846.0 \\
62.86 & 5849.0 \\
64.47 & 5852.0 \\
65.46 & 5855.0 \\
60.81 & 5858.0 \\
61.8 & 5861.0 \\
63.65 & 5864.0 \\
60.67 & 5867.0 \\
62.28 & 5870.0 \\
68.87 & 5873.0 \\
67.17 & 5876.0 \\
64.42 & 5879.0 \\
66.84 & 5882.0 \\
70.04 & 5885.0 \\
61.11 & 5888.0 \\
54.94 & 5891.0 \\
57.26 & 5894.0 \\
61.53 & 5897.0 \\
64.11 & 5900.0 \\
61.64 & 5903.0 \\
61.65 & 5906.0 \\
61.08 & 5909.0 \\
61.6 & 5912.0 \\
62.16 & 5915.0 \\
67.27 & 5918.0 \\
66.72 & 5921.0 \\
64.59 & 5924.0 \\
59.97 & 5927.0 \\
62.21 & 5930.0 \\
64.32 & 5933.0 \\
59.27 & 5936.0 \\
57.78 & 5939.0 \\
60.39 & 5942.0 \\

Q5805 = -1.7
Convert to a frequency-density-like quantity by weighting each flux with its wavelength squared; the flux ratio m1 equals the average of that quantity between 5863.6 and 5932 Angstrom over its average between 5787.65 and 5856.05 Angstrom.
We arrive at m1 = 1.0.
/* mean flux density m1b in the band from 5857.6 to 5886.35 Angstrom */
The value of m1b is 64.8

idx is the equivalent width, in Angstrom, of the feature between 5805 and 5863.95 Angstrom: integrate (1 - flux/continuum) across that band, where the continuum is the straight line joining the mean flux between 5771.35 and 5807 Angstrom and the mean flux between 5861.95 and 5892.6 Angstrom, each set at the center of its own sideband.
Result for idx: -1.5 Angstrom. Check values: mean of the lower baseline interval 65.6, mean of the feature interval 66.4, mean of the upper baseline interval 63.9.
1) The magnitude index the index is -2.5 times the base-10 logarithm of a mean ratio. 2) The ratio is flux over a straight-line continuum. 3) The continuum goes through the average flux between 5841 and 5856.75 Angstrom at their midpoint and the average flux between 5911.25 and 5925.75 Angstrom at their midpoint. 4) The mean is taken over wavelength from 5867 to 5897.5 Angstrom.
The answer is 0.03 mag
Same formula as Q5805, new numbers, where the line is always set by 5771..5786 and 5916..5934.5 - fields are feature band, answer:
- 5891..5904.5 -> 0.8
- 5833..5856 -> -1.0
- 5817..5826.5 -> 0.7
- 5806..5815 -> -1.3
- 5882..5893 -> 0.3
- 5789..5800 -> -0.2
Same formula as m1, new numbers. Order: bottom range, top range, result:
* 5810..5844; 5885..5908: 0.93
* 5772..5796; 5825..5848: 1.10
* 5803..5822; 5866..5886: 1.01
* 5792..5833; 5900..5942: 0.96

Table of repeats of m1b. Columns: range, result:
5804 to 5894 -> 65.5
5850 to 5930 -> 63.1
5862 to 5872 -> 62.5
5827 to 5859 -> 67.4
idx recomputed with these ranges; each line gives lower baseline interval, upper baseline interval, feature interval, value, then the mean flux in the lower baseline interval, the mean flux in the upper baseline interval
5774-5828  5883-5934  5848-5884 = -0.28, 65.6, 62.5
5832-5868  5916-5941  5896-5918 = 0.41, 65.7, 62.7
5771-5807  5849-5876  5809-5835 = -0.83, 65.6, 63.7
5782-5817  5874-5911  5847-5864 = 0.32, 67.1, 62.7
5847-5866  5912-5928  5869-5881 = -0.46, 63.2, 64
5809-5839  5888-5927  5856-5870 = 0.61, 67.2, 61.9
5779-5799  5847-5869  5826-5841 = -1.59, 64.1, 62.9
